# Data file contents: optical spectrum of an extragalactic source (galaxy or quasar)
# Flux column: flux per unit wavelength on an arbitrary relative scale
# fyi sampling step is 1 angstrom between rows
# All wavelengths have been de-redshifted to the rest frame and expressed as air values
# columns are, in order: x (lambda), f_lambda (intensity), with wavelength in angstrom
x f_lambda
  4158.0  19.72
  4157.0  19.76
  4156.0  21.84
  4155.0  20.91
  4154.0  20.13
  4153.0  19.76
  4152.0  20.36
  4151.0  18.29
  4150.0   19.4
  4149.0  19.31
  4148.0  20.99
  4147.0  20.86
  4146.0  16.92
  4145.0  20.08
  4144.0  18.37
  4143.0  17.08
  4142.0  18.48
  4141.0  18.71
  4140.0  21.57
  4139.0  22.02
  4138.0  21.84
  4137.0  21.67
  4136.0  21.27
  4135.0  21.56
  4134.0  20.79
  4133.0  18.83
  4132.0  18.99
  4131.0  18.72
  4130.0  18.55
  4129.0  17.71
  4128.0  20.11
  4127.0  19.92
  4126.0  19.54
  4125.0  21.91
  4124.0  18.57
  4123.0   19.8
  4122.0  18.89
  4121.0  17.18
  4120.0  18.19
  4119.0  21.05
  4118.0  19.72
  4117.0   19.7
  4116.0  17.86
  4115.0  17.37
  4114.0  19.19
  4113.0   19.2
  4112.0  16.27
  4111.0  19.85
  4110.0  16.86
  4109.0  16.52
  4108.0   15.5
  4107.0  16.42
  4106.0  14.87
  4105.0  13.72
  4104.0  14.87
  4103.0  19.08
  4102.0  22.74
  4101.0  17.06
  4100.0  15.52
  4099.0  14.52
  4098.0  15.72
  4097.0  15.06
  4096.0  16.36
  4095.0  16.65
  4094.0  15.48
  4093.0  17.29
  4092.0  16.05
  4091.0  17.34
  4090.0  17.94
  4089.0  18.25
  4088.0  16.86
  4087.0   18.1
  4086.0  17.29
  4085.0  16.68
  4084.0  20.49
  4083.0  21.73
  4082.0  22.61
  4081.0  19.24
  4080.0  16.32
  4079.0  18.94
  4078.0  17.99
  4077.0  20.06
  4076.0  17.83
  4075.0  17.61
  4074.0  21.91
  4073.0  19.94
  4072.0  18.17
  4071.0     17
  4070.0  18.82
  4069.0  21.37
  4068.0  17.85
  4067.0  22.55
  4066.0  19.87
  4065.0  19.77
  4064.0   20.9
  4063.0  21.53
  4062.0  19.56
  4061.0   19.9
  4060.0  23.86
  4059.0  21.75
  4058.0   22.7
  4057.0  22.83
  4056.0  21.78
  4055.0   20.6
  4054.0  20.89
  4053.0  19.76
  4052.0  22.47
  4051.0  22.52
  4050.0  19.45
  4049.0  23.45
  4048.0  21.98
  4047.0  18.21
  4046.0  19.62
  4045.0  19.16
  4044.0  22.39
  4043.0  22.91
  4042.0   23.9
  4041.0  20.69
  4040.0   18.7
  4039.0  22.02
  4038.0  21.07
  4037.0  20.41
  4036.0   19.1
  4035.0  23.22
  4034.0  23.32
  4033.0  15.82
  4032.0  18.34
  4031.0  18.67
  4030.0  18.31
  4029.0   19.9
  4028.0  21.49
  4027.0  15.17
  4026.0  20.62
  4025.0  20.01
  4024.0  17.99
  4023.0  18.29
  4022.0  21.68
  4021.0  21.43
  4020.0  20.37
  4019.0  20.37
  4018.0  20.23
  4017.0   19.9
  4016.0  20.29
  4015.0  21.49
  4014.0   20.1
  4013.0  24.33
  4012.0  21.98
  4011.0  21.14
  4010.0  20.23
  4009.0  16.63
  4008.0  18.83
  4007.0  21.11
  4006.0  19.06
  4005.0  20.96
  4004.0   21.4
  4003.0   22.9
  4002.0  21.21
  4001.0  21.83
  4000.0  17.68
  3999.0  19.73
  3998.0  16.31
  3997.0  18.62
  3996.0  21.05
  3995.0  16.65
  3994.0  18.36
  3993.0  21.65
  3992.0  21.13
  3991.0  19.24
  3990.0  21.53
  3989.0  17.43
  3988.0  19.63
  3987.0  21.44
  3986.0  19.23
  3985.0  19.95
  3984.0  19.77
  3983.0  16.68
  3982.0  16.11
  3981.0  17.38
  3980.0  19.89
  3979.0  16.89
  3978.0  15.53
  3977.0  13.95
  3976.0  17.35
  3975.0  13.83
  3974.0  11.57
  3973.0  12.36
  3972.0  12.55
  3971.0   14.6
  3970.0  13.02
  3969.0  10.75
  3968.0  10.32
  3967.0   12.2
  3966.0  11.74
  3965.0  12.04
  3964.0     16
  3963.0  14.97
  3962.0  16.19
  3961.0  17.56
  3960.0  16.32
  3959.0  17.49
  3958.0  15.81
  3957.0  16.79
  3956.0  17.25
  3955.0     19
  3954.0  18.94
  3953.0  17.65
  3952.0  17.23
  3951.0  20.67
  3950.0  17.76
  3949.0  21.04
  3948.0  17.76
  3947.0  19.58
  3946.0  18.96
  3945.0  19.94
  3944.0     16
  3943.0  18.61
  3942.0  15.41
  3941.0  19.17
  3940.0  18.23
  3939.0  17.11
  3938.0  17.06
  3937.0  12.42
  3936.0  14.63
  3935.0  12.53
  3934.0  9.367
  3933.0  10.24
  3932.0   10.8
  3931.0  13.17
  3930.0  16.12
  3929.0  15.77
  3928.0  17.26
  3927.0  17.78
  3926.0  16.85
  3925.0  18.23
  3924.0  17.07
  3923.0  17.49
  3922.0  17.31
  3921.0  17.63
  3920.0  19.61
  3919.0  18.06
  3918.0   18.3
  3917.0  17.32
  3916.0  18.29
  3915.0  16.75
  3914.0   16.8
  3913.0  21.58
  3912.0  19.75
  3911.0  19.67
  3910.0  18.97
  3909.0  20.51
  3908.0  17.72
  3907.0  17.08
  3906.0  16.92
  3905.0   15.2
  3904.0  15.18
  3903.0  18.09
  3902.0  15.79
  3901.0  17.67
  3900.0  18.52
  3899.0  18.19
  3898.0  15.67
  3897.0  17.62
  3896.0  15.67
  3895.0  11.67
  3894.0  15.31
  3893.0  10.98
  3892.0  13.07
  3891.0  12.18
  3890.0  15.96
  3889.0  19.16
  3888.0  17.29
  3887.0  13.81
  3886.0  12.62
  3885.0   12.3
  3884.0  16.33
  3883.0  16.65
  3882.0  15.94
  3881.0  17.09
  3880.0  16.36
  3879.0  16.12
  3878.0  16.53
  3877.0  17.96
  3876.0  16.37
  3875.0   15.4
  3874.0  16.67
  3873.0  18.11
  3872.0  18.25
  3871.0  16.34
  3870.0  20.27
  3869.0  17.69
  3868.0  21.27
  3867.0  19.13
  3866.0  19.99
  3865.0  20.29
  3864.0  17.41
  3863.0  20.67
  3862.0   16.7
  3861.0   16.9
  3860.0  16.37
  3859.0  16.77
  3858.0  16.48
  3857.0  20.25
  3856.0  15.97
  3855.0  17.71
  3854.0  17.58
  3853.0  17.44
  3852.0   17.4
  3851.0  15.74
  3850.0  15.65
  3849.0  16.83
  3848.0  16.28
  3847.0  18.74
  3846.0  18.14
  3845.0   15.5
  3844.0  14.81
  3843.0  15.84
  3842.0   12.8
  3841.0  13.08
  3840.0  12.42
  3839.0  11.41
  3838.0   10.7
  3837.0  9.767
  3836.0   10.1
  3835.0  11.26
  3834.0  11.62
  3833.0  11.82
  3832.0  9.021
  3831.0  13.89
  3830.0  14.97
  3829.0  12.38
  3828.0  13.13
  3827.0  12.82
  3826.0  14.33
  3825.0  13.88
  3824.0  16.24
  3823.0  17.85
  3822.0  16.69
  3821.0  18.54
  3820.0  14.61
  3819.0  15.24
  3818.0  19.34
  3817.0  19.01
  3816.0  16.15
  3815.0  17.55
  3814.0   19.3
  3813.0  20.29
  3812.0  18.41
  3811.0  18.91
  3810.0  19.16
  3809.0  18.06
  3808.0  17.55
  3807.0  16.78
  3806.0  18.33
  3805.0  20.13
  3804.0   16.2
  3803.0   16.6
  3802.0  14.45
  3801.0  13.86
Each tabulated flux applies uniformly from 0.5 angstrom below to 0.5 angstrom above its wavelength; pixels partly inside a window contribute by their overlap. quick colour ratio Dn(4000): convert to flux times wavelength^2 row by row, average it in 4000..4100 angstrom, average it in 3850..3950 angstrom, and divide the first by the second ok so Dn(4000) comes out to 1.27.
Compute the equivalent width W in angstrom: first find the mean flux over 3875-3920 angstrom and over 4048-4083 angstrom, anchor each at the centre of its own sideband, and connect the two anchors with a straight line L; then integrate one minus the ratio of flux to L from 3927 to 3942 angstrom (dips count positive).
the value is 2.4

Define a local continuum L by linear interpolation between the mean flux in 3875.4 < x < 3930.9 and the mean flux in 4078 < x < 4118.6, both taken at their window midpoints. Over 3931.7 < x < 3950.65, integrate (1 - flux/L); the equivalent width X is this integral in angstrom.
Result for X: 0.7 angstrom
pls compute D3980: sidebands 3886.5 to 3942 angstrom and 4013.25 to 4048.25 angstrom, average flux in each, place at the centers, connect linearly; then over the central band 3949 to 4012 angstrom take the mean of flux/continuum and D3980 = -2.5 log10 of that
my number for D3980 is 0.06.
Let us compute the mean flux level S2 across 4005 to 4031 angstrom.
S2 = 20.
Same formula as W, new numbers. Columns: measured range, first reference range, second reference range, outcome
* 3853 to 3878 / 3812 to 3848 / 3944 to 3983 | -4.7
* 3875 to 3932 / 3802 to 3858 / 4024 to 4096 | 1.4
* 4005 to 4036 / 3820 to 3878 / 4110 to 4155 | -3.4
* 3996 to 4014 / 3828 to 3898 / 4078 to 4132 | -3.4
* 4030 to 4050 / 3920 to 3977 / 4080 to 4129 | -4.1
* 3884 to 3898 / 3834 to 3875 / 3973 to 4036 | 2.0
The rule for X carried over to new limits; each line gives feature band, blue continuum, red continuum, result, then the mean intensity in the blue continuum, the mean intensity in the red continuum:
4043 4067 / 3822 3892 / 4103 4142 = -4.2 angstrom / 15.7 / 18.8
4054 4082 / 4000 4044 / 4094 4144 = -0.9 angstrom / 20.4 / 18.4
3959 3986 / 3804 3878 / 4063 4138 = 3.6 angstrom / 16.3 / 18.5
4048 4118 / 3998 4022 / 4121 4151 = 4.3 angstrom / 20.5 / 19.7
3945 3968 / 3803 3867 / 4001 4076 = 2.2 angstrom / 16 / 20.5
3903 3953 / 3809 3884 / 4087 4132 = -1.2 angstrom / 16.2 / 17.7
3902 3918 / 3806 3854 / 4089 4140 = -1.7 angstrom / 15.4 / 18.3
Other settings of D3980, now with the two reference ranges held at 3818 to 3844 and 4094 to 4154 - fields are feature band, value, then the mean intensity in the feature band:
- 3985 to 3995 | -0.213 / 19.8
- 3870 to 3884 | -0.178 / 16.9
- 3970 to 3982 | 0.070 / 15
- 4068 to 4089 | -0.065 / 18.9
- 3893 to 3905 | -0.095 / 16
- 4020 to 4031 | -0.156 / 19.5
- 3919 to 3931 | -0.140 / 17.2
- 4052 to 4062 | -0.228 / 21.5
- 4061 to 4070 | -0.156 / 20.3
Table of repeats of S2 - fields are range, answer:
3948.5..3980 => 15.5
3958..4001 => 16.6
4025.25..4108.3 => 19.3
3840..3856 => 16.1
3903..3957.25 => 17.2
